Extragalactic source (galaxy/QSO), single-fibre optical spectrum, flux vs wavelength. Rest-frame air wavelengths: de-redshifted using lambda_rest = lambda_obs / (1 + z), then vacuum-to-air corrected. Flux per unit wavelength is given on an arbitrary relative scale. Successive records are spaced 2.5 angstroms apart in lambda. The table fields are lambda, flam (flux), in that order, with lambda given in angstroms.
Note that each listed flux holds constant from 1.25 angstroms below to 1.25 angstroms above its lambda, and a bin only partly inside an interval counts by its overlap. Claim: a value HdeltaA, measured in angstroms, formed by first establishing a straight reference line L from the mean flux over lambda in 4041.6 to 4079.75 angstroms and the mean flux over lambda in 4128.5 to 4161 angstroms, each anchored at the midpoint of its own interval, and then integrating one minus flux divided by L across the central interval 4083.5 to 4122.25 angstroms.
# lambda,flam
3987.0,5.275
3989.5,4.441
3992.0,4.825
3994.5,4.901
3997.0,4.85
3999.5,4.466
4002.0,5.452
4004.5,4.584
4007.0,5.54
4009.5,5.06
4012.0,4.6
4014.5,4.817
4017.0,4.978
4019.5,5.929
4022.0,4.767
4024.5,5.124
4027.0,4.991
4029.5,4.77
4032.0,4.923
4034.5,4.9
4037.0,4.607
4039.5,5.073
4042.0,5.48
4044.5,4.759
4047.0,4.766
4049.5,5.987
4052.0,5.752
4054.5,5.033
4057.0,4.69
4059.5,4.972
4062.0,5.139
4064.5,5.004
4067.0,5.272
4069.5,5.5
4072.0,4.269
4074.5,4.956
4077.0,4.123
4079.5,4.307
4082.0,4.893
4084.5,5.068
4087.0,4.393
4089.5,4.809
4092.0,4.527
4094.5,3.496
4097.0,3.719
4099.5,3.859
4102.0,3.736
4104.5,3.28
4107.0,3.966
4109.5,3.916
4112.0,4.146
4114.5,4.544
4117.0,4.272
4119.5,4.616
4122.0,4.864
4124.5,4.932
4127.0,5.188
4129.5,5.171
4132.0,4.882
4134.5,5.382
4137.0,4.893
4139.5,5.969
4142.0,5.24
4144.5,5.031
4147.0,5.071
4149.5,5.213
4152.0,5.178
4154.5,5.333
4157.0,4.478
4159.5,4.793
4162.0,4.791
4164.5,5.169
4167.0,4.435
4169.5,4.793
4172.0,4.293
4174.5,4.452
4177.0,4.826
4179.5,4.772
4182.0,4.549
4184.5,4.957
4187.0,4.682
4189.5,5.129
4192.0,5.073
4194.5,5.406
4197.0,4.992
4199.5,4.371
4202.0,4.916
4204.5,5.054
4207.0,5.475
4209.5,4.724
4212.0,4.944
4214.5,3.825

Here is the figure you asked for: 6.8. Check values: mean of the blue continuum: 5.01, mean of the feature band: 4.18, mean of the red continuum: 5.12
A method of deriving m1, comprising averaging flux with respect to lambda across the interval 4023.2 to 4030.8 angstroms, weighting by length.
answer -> 4.96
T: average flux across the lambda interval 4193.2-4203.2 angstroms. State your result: 4.92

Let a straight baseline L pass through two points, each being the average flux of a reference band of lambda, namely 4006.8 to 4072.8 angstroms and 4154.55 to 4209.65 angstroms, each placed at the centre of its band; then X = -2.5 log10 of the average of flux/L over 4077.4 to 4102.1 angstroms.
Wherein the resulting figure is 0.16 mag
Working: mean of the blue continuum 5.06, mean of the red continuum 4.84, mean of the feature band 4.3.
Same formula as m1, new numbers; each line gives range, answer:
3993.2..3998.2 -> 4.88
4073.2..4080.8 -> 4.46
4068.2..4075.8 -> 4.91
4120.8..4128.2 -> 4.99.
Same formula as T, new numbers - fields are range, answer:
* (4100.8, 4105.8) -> 3.51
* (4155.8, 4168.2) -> 4.74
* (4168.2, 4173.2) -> 4.54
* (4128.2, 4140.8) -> 5.26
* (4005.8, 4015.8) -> 5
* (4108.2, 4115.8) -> 4.2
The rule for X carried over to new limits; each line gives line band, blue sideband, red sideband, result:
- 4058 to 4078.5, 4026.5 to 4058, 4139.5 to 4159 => 0.04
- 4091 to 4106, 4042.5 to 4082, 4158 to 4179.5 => 0.28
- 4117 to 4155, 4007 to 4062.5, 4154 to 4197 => -0.05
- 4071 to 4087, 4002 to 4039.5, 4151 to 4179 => 0.07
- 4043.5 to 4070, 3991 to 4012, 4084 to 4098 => -0.14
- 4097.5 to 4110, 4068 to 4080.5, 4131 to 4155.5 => 0.29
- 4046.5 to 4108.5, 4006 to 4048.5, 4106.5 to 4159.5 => 0.08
